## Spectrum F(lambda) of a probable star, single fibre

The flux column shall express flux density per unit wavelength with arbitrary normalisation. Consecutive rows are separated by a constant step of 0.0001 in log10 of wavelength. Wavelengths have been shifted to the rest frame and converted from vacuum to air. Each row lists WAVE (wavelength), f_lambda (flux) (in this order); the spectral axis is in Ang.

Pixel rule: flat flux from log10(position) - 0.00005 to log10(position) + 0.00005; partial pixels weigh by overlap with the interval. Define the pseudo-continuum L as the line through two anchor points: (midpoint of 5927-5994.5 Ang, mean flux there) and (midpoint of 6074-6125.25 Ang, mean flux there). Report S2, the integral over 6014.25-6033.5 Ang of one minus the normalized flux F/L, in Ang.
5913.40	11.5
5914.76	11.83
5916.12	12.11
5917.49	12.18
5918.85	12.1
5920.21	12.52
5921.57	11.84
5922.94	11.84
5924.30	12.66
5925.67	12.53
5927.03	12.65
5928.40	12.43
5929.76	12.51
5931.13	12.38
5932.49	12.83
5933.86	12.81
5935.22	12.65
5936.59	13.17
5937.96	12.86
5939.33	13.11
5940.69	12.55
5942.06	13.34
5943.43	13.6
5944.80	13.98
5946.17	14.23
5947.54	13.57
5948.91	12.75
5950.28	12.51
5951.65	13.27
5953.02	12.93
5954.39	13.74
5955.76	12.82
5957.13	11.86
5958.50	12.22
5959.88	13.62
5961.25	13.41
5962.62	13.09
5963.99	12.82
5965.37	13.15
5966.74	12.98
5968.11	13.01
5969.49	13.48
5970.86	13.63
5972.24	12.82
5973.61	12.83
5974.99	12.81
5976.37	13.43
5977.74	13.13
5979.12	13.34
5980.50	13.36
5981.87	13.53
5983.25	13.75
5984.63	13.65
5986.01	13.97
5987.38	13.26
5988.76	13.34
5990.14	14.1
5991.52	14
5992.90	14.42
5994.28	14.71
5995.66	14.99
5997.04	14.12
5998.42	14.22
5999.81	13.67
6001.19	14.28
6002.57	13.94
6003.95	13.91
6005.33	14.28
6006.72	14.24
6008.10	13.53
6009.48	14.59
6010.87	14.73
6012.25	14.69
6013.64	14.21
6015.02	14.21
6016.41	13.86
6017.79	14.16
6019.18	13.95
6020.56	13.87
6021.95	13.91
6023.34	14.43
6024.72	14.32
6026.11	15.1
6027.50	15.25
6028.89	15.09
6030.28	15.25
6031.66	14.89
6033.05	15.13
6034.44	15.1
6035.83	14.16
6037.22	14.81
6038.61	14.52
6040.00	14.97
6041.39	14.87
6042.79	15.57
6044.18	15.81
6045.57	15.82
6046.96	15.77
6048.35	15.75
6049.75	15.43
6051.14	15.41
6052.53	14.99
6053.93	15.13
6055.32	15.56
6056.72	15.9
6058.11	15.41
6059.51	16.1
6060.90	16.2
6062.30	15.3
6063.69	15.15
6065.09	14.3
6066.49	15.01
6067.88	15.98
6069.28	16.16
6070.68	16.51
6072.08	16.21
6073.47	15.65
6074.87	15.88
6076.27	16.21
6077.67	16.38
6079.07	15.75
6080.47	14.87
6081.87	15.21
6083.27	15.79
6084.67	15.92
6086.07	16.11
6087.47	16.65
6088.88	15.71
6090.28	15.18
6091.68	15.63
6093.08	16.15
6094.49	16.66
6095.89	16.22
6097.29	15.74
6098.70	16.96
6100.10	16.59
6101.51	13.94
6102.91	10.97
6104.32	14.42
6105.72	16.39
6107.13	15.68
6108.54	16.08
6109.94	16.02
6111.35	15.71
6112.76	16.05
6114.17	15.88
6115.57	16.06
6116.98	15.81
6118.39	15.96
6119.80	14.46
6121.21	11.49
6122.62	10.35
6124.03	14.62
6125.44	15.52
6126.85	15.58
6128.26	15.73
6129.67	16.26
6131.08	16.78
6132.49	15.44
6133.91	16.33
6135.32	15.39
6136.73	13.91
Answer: -0.4 Ang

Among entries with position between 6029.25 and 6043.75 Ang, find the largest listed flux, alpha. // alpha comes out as 15.57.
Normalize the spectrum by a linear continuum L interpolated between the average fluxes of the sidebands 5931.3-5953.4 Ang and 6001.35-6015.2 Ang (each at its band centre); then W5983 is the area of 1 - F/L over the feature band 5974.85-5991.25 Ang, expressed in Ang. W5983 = 0.4 Ang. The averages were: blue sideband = 13.1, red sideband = 14.2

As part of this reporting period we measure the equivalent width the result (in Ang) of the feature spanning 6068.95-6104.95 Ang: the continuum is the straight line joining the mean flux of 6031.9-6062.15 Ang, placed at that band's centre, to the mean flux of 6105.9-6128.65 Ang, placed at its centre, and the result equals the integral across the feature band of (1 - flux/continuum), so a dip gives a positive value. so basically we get -1.1 Ang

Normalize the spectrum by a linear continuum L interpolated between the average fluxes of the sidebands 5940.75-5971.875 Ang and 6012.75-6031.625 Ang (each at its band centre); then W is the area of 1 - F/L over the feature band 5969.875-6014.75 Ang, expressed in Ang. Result 0.0 Ang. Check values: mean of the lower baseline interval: 13.2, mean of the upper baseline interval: 14.5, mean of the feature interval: 13.9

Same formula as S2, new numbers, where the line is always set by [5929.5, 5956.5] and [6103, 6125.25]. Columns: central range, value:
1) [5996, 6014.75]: -0.62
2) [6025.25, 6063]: -3.06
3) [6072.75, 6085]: -1.02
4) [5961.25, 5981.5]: 0.36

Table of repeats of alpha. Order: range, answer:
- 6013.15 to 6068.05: 16.2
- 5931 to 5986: 14.23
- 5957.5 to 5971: 13.63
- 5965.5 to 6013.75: 14.99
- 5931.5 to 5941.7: 13.17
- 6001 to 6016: 14.73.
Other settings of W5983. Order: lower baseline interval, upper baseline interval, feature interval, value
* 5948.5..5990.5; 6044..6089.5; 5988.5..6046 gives -0.36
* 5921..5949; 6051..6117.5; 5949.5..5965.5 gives 0.42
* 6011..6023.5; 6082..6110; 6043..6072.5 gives -1.38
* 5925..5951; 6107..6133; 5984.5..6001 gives -0.49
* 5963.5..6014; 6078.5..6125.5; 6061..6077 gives -0.90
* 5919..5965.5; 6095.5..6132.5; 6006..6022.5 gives -0.37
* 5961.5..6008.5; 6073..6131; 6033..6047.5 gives -0.64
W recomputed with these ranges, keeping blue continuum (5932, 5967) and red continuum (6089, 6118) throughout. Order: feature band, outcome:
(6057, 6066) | -0.30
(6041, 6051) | -0.63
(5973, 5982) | 0.23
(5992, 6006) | -0.36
